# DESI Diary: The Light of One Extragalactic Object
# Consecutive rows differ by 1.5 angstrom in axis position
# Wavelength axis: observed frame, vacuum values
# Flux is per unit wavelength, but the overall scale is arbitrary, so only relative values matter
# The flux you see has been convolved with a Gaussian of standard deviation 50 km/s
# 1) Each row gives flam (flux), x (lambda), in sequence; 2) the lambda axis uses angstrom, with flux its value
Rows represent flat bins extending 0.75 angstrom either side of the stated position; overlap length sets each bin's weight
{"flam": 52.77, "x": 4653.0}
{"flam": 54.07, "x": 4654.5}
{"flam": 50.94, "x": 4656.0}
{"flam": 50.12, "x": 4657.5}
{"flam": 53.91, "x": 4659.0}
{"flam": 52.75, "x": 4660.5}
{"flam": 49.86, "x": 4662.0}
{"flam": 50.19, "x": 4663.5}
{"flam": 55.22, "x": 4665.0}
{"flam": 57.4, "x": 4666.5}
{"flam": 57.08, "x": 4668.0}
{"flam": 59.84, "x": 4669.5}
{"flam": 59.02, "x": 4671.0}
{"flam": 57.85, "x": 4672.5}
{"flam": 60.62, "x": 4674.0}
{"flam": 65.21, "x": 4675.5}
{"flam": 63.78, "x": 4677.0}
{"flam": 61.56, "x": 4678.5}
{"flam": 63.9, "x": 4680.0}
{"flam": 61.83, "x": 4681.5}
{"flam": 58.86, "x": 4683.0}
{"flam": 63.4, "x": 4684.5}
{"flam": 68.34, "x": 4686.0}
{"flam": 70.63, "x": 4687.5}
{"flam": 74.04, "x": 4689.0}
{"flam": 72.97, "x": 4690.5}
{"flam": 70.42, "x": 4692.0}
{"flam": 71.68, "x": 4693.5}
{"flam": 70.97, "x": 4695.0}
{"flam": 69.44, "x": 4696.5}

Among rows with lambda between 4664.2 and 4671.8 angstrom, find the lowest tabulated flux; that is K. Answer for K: 55.22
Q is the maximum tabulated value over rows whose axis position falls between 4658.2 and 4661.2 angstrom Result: 53.91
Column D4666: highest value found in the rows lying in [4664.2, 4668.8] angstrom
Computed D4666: 57.4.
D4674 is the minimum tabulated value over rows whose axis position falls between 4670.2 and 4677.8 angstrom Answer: 57.85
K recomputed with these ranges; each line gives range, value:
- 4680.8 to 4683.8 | 58.86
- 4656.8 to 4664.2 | 49.86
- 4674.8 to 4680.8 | 61.56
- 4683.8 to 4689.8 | 63.4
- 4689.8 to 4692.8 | 70.42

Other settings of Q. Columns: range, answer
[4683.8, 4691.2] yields 74.04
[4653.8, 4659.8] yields 54.07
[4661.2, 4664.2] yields 50.19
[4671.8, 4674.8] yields 60.62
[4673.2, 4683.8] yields 65.21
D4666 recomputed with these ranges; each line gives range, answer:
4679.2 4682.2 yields 63.9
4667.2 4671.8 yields 59.84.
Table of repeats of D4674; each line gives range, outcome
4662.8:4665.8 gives 50.19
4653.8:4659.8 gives 50.12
